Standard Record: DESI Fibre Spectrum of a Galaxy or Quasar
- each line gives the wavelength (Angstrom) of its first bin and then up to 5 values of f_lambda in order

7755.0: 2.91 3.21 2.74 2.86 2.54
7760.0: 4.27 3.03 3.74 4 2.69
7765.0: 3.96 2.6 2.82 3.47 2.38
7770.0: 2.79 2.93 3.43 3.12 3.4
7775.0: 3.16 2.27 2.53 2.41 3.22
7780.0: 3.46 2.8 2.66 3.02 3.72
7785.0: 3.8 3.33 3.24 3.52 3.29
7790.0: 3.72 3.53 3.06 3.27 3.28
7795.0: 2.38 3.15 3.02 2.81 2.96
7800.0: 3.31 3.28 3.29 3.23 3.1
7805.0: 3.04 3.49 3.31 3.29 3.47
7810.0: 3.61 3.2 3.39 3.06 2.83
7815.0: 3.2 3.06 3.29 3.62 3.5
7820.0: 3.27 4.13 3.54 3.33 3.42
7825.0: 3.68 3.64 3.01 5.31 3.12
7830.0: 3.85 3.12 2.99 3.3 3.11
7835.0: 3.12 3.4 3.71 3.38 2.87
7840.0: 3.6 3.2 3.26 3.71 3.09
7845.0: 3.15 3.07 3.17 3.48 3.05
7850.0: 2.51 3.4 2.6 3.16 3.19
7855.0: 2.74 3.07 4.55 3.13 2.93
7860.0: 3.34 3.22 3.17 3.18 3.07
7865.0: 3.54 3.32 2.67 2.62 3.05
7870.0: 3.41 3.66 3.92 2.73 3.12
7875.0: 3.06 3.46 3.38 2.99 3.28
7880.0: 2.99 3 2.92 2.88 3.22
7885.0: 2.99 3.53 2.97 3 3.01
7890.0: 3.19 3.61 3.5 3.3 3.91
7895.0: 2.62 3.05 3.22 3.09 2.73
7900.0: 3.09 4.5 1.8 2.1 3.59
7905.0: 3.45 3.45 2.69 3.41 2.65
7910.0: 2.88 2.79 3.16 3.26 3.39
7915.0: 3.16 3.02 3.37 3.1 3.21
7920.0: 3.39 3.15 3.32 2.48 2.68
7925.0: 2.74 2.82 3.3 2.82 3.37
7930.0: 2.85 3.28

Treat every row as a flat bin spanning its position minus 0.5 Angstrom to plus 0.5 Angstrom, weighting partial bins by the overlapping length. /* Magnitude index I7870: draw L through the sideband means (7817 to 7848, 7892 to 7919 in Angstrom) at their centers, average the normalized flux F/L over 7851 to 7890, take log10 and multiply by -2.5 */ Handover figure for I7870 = 0.03 mag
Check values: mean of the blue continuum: 3.42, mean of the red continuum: 3.12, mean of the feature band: 3.16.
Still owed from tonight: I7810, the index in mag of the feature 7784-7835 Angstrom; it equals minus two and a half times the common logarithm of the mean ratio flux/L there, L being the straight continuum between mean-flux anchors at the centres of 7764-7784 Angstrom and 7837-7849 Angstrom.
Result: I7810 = -0.068 mag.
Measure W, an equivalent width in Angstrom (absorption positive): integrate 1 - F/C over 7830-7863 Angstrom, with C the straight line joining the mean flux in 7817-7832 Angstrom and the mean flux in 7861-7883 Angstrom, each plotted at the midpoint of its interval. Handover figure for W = 1.6 Angstrom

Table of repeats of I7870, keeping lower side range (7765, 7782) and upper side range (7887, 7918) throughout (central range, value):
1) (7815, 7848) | -0.13 mag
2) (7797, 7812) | -0.09 mag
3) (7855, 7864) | -0.07 mag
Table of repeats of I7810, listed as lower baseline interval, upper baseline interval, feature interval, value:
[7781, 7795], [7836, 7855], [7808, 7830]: -0.074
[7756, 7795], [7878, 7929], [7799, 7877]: -0.056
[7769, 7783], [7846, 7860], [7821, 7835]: -0.140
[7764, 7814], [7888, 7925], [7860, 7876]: -0.025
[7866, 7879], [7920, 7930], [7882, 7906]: -0.017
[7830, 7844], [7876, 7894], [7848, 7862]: 0.035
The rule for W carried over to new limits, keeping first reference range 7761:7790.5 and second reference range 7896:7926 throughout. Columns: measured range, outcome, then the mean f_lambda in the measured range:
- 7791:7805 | 0.2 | 3.1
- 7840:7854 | -0.3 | 3.16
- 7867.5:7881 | -0.5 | 3.2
